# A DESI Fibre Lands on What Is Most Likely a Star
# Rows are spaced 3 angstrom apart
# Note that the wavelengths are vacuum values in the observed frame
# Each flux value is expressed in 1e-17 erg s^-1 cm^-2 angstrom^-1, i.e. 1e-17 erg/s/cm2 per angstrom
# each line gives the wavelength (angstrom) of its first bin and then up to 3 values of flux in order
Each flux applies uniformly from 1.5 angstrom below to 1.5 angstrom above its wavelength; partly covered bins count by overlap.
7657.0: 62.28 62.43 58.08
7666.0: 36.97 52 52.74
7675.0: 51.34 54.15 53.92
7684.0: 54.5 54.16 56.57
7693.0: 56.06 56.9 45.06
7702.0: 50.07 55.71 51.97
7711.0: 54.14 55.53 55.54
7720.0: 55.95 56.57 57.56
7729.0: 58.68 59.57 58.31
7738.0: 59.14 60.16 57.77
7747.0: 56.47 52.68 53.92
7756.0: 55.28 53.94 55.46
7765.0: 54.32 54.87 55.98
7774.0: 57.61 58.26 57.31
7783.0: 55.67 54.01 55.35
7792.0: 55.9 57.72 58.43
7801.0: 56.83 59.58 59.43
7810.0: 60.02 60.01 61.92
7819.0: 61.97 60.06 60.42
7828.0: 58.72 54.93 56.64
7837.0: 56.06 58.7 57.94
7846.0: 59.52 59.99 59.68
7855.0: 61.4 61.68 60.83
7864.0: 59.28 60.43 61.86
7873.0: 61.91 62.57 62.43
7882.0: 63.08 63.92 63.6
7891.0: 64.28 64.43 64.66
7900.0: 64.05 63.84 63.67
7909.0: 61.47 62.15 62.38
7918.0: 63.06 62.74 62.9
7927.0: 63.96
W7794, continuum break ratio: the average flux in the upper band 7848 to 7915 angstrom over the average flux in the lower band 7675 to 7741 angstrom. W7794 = 1.1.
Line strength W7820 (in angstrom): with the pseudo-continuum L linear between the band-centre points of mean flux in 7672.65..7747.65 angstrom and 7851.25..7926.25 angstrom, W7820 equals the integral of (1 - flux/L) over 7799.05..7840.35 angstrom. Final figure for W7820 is 0.56 angstrom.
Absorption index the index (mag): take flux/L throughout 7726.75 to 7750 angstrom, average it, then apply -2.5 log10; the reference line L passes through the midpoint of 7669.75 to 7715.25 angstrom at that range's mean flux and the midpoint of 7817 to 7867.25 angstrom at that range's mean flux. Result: -0.06 mag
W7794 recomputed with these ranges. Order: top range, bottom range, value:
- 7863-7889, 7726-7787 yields 1.10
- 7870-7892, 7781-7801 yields 1.12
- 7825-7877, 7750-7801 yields 1.07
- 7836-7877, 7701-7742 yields 1.07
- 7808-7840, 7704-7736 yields 1.05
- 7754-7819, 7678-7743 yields 1.03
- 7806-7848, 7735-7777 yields 1.05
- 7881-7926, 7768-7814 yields 1.10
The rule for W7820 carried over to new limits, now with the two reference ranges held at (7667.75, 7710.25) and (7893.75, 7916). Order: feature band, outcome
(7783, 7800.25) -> 0.5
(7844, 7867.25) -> 0.3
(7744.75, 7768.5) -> 0.7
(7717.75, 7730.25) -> -0.5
